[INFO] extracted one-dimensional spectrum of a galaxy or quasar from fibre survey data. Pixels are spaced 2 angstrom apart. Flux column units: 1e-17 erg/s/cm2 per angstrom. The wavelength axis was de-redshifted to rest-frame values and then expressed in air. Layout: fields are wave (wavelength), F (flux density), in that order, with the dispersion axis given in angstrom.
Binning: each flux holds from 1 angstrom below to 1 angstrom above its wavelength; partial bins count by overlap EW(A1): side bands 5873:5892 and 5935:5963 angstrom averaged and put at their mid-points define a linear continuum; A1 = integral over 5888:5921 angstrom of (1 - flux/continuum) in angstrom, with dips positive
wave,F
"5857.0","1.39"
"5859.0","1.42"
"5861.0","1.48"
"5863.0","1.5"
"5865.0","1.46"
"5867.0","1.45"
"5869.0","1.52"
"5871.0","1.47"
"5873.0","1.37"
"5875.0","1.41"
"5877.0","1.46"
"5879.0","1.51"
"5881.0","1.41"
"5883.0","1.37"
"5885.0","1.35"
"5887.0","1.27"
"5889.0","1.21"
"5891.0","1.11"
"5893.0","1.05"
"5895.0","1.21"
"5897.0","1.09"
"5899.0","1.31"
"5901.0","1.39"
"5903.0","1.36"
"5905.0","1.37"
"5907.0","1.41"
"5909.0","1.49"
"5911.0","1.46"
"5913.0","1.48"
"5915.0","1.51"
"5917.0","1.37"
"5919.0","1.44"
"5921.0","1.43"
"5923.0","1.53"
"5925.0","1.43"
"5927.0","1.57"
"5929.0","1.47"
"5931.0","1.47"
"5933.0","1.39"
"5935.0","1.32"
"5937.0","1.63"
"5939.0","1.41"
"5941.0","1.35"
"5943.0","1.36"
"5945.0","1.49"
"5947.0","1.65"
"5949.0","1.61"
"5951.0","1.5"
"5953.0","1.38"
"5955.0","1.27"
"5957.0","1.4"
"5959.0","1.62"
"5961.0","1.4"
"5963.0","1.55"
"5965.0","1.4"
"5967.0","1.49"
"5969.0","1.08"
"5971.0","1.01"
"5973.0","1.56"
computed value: 1.3 angstrom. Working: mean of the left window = 1.35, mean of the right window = 1.46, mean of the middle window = 1.33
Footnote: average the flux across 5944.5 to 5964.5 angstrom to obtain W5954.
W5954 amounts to 1.48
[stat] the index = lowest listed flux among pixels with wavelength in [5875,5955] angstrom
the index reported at 1.05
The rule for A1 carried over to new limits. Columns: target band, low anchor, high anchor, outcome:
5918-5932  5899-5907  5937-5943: -0.8 angstrom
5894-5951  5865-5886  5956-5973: -1.0 angstrom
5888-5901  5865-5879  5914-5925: 2.4 angstrom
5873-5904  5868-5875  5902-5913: 2.9 angstrom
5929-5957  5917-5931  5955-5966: 0.3 angstrom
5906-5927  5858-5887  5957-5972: -0.9 angstrom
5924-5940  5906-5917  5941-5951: 0.3 angstrom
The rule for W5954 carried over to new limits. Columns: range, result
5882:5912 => 1.3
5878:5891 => 1.33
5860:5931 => 1.39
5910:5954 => 1.47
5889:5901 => 1.18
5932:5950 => 1.47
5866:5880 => 1.46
